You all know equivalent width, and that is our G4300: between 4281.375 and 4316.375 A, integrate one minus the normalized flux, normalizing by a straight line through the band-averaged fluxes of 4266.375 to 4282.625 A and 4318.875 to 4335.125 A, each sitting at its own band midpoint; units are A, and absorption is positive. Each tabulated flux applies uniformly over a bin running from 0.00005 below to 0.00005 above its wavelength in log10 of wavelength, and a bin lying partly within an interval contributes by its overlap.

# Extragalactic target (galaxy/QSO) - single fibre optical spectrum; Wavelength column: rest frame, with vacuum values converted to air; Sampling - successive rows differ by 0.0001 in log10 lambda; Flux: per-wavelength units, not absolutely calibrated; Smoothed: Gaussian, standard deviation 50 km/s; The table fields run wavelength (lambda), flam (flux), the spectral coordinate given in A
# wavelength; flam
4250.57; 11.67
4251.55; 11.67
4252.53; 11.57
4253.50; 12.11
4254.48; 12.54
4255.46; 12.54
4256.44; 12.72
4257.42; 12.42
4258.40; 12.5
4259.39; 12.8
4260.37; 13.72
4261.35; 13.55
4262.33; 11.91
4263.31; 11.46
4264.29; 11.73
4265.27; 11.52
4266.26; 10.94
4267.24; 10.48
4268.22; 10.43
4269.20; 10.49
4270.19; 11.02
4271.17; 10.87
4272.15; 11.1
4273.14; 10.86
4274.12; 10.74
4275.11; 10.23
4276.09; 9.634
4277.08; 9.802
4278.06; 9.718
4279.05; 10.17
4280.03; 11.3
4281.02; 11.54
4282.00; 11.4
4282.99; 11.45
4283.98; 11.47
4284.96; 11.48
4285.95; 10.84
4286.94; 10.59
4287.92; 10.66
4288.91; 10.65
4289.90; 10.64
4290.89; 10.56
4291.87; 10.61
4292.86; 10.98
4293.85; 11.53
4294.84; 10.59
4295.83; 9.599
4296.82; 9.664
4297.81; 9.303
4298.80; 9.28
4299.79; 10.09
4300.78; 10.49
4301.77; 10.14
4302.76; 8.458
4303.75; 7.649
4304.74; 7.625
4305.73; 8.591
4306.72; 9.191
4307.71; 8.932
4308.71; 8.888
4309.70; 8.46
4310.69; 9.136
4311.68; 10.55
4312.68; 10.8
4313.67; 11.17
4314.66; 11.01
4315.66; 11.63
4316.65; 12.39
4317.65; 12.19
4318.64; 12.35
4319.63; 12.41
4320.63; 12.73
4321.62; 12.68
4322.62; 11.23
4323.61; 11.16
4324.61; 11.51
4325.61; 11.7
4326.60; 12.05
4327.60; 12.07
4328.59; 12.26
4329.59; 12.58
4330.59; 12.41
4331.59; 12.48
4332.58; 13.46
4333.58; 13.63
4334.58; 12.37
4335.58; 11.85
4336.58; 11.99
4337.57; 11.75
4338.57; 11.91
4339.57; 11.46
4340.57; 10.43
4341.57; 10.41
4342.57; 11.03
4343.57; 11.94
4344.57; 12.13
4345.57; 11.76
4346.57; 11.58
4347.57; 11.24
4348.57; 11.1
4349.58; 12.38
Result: 3.8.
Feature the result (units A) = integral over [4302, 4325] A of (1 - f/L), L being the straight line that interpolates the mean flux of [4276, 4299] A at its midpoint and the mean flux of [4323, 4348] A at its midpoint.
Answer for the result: 1.7 A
